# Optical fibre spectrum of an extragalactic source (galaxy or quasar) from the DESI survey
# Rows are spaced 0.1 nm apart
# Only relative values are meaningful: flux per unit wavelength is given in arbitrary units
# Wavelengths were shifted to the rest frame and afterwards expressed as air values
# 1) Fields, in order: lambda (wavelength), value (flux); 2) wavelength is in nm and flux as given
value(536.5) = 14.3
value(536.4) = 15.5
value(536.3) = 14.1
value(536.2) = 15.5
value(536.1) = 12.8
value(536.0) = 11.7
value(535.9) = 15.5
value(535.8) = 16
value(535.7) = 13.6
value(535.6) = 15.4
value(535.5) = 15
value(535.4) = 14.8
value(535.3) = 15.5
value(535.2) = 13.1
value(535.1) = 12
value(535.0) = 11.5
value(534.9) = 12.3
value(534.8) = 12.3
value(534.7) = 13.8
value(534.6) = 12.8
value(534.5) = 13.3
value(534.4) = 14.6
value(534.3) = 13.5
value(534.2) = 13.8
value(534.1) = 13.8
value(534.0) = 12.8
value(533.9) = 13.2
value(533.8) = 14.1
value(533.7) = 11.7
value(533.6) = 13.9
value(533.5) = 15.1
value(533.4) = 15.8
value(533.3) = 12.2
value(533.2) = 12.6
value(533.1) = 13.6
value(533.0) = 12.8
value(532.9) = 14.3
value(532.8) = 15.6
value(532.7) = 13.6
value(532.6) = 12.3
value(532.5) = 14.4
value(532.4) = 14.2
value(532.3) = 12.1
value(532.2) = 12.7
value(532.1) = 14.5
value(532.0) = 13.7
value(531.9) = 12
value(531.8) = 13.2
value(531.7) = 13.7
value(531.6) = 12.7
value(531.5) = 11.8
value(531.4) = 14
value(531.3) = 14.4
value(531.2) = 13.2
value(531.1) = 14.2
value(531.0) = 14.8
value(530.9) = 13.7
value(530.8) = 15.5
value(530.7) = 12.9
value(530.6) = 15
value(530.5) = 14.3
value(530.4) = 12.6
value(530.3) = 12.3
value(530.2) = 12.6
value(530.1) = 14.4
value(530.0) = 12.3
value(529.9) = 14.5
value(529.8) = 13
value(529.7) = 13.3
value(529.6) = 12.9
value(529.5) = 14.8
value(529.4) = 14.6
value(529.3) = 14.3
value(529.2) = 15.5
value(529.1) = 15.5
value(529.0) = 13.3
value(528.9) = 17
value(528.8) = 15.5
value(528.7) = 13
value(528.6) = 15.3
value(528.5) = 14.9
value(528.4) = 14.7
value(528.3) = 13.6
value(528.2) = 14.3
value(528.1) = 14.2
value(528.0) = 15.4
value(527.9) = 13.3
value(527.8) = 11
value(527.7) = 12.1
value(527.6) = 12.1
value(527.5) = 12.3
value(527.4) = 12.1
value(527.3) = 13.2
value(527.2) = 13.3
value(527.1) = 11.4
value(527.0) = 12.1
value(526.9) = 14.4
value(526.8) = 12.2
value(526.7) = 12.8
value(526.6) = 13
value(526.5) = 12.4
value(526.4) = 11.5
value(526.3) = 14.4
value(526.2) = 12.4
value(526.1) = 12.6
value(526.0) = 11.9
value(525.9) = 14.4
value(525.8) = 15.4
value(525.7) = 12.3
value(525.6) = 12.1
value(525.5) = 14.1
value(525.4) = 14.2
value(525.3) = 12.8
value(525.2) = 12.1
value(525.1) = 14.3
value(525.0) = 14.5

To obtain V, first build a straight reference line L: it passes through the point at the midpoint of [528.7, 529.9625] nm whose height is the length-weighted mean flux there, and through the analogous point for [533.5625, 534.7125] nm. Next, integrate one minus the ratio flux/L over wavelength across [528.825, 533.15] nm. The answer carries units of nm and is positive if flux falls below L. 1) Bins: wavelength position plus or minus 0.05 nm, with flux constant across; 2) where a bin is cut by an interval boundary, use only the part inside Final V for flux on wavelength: 0.09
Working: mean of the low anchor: 14.4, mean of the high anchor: 13.4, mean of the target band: 13.8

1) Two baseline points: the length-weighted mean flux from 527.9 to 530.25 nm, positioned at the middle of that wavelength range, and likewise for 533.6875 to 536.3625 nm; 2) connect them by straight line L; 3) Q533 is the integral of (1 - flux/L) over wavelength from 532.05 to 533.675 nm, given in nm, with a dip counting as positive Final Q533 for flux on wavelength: 0.02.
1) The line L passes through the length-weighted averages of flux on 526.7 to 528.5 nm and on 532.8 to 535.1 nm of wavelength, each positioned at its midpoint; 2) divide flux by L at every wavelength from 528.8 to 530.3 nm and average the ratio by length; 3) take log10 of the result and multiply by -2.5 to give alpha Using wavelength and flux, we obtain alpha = -0.08 mag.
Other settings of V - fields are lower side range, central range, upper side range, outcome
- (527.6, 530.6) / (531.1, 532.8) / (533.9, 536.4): 0.06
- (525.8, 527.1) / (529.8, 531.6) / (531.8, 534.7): -0.05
